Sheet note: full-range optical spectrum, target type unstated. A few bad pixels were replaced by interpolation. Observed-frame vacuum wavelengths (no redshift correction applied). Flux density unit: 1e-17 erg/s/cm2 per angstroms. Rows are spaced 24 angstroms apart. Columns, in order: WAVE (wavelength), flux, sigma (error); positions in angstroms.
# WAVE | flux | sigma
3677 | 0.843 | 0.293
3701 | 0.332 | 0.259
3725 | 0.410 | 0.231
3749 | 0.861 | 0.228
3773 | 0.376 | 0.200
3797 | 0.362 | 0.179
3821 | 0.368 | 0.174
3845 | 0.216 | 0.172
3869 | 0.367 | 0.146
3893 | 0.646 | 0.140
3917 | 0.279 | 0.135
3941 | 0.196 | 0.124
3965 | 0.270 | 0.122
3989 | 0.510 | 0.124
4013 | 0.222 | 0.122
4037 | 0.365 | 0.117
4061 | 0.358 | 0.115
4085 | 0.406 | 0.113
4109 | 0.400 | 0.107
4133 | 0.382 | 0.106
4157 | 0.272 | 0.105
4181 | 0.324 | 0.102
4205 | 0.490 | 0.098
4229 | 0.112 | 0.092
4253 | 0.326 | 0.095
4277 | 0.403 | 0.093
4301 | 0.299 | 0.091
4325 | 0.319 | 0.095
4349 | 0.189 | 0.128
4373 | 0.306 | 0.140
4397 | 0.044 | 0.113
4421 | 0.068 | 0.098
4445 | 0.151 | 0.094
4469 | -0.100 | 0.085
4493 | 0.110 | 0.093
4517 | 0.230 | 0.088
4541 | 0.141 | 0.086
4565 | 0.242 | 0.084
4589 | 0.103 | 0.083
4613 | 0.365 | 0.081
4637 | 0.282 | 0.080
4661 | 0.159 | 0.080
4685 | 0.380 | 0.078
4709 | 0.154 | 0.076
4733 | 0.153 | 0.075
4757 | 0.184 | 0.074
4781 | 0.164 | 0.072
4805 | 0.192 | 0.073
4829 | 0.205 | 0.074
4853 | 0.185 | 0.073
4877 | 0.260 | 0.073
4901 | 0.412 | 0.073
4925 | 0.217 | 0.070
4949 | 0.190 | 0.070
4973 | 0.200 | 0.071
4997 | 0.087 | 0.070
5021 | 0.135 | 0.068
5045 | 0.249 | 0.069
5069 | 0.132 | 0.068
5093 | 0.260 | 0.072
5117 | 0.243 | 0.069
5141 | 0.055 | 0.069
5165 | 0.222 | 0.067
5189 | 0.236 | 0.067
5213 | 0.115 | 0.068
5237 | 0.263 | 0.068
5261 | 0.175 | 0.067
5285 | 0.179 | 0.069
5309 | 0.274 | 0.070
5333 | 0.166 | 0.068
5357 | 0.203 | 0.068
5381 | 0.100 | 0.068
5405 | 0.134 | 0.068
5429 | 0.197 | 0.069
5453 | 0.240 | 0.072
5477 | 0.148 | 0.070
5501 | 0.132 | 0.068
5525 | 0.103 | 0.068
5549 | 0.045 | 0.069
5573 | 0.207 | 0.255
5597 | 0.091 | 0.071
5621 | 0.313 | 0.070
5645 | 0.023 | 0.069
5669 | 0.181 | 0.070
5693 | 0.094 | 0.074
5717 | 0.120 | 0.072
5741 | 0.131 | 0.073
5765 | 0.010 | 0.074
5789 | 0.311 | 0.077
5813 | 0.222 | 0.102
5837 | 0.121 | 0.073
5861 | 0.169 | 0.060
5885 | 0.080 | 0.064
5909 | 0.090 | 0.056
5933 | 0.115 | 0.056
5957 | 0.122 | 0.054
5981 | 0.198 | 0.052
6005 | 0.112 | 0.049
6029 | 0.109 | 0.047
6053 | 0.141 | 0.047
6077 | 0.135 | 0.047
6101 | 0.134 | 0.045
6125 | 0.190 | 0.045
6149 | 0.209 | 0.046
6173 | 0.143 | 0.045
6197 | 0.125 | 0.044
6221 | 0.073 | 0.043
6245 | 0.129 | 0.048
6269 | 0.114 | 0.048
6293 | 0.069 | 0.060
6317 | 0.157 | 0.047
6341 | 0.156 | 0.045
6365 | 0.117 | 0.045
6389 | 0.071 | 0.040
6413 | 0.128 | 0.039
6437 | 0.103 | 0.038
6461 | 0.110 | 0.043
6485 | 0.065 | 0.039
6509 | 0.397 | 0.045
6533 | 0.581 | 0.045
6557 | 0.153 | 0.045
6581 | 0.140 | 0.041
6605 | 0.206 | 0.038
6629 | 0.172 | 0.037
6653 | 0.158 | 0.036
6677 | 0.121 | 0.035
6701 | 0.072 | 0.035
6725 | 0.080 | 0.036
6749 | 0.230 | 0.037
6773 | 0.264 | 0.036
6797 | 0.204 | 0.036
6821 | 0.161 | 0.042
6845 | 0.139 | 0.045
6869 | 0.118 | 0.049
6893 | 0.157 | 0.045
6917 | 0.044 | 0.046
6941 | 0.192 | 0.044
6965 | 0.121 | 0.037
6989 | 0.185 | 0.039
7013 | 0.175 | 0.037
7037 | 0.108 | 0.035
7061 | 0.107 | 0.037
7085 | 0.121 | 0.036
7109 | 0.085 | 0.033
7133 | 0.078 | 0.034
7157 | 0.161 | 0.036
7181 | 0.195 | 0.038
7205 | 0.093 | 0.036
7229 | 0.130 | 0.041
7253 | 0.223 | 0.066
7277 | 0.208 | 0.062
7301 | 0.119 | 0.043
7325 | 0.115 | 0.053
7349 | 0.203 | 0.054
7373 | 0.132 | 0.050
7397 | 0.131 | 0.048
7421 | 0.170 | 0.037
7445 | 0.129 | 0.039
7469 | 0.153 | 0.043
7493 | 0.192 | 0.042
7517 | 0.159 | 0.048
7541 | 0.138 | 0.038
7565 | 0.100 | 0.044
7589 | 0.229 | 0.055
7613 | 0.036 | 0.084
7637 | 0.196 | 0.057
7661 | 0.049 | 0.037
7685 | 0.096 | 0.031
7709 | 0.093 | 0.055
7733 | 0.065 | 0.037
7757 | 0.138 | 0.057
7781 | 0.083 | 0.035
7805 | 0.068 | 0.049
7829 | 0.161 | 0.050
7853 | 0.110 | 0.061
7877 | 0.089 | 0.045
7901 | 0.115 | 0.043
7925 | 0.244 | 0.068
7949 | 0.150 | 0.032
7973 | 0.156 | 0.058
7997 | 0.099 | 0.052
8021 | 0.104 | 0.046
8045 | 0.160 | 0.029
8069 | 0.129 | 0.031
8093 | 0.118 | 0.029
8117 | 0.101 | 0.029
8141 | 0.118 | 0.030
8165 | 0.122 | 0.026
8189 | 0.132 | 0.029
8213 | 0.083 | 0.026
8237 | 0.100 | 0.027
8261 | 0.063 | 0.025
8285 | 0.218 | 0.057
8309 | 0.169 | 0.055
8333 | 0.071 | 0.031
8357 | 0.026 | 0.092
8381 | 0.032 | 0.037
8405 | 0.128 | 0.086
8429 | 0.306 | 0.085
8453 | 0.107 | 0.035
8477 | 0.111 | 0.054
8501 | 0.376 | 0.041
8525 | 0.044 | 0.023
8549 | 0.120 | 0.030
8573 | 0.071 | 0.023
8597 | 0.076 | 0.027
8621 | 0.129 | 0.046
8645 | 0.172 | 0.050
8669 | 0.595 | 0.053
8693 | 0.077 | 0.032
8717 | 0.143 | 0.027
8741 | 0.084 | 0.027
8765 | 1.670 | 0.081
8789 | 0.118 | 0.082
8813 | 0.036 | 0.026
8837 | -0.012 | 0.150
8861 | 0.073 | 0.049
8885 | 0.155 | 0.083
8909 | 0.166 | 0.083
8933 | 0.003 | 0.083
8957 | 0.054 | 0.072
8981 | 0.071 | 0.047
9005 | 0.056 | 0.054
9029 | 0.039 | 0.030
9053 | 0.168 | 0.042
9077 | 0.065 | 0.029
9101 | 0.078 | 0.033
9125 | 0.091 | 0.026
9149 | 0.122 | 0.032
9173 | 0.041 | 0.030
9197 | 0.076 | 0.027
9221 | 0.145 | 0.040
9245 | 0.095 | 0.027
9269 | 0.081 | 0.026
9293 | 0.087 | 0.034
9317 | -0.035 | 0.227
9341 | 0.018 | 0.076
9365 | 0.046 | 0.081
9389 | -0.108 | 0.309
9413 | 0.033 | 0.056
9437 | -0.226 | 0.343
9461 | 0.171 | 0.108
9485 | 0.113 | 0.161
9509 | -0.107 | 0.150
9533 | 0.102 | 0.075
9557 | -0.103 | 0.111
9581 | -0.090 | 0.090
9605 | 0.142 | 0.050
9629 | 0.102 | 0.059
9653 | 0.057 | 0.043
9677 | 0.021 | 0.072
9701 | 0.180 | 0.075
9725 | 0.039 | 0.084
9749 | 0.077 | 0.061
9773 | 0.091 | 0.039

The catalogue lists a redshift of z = 0.75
